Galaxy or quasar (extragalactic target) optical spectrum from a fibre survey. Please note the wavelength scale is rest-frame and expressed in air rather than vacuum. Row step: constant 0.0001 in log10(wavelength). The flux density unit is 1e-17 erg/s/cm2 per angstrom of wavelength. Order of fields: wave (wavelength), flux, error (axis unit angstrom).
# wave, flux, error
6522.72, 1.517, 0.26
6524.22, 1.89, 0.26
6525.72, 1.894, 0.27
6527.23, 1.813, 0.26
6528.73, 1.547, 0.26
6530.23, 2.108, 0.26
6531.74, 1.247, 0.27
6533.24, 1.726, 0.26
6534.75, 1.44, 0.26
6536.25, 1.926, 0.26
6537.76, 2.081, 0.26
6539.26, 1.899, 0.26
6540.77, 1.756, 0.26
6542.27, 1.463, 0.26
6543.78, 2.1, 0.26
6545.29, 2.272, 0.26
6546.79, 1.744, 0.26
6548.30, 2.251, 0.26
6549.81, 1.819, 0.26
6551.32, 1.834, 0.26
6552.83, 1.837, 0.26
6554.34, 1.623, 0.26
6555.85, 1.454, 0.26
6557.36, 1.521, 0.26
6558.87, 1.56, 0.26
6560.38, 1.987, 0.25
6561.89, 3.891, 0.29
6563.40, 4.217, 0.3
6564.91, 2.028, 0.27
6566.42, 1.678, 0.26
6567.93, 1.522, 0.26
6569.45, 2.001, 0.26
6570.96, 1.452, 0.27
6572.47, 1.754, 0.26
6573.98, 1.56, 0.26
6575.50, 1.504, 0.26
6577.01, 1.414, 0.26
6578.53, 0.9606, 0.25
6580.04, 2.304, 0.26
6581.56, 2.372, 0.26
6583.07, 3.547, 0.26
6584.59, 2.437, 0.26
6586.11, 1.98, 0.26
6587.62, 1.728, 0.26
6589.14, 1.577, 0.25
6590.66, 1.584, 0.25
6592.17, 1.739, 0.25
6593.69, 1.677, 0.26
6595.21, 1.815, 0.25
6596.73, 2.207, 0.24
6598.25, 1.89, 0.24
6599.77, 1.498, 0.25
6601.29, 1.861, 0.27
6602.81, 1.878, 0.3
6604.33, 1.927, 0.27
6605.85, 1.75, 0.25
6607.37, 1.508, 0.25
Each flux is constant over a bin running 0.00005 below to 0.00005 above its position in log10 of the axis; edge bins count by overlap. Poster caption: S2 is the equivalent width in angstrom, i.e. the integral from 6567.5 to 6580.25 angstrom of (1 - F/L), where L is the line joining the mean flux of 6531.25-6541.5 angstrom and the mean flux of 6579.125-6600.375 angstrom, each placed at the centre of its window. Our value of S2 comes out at 2.3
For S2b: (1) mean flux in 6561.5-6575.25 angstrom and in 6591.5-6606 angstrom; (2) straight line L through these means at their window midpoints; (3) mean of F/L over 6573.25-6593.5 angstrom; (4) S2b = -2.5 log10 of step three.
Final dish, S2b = 0.06 mag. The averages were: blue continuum 2.16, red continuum 1.83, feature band 1.89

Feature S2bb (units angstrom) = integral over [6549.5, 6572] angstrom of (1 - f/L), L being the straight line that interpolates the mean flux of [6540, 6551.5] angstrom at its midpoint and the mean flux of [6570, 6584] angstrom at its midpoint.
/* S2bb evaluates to -1.6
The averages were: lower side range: 1.91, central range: 2.03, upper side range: 1.88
